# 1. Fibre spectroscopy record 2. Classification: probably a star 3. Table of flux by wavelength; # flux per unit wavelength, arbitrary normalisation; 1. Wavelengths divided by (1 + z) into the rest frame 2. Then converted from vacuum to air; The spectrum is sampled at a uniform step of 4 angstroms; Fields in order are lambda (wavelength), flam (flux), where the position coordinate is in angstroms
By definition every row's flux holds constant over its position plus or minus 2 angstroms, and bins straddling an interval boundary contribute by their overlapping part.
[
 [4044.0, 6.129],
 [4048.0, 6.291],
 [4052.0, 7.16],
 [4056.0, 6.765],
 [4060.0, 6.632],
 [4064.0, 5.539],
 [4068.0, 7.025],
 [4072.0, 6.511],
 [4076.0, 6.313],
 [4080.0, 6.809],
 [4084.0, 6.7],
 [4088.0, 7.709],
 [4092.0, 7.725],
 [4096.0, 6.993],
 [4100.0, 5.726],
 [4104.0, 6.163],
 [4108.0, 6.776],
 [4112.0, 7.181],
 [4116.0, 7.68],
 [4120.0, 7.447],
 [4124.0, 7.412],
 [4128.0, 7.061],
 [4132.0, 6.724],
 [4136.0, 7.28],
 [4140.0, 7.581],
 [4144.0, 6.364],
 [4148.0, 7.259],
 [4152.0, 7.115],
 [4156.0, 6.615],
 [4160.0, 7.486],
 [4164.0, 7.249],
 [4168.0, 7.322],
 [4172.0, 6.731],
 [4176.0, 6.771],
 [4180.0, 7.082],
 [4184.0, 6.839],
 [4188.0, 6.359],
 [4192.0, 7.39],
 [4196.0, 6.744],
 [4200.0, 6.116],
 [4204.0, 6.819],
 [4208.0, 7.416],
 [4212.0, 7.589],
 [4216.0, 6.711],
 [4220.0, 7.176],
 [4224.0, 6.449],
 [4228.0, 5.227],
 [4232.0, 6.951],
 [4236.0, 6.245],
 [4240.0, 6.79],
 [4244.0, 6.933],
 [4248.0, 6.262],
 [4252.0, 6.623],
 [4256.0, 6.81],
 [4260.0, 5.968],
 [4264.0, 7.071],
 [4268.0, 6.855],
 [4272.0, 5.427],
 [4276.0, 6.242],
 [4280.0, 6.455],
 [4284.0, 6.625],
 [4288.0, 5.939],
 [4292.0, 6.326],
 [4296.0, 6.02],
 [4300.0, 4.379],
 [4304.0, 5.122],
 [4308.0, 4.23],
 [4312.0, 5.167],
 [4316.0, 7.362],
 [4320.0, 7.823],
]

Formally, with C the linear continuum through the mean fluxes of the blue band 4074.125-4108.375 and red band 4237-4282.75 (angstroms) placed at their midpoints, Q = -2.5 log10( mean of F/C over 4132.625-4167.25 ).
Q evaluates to -0.07 mag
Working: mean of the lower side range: 6.77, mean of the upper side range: 6.49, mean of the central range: 7.11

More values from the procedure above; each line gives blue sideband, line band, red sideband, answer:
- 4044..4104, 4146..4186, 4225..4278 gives -0.08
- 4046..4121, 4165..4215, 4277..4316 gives -0.11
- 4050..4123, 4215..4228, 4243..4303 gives -0.02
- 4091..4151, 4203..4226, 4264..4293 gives -0.07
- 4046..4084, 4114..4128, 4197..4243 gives -0.13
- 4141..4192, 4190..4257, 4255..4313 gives -0.04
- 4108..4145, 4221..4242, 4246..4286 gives 0.04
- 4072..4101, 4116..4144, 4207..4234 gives -0.06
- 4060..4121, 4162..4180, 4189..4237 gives -0.04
